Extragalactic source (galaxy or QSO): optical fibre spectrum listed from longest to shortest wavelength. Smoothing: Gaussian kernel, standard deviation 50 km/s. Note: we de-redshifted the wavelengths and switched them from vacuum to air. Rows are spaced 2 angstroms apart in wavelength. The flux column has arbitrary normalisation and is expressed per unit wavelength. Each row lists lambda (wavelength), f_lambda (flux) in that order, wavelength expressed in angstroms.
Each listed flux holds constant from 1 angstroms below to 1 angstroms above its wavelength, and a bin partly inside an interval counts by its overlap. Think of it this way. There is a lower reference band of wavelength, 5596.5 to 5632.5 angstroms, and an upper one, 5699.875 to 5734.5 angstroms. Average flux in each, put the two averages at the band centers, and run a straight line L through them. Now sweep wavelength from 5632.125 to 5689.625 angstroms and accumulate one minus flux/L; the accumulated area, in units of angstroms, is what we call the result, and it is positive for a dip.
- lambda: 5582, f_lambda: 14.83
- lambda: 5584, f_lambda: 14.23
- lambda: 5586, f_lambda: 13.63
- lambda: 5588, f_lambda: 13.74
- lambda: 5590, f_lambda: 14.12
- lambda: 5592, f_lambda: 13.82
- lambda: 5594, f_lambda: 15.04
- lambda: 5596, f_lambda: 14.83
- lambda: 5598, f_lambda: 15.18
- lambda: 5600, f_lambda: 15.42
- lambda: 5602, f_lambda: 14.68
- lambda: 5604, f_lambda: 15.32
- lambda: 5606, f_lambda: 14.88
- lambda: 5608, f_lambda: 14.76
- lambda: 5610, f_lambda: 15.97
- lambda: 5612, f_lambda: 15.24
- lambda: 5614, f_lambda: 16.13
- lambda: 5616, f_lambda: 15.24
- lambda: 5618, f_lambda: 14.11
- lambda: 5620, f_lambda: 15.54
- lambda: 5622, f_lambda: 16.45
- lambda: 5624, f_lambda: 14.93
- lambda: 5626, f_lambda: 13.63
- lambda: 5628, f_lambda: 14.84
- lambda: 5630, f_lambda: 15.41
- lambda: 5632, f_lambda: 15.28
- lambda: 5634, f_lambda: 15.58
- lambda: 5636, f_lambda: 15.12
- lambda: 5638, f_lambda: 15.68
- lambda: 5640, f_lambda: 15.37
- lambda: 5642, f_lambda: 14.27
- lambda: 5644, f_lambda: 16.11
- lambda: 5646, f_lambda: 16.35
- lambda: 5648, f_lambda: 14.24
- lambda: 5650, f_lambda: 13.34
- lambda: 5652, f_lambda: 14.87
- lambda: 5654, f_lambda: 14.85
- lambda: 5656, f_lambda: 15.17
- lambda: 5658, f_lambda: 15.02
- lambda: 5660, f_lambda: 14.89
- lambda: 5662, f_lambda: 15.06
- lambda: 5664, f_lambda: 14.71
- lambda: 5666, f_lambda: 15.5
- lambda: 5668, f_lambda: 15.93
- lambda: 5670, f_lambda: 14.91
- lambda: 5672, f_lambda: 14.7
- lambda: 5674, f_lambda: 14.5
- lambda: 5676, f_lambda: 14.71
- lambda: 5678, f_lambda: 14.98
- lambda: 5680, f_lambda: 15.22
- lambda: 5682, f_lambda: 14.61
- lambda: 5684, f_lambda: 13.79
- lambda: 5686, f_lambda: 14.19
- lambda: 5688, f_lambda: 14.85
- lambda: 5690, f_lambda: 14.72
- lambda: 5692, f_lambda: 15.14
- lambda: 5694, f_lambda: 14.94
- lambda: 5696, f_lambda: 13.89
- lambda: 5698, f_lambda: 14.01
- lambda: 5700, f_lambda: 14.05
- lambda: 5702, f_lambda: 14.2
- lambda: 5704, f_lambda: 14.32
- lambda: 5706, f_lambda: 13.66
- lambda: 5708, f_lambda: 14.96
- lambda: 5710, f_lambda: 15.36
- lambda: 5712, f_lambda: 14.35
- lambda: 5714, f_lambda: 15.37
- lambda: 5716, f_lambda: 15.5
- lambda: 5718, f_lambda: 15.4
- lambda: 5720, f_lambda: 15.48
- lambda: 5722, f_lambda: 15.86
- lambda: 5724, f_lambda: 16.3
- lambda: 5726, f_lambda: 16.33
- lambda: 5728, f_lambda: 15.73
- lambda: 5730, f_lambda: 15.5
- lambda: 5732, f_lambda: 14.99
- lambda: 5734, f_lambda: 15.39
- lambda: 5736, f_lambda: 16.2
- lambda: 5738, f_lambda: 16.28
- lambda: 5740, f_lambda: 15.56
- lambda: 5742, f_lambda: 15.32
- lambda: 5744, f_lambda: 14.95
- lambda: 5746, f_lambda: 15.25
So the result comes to 0.8 angstroms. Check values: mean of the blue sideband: 15.2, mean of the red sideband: 15.2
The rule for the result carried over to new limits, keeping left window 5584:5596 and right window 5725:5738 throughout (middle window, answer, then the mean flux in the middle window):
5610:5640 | -1.5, 15.3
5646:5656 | 0.1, 14.6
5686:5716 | 1.6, 14.6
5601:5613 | -0.7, 15.1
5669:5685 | 0.5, 14.7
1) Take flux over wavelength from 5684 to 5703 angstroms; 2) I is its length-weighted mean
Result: 14.4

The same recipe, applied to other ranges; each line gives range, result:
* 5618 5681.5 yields 15.1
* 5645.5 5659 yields 14.8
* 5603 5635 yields 15.2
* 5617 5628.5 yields 14.9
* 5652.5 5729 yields 14.9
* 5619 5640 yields 15.3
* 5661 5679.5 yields 15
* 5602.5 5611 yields 15.2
